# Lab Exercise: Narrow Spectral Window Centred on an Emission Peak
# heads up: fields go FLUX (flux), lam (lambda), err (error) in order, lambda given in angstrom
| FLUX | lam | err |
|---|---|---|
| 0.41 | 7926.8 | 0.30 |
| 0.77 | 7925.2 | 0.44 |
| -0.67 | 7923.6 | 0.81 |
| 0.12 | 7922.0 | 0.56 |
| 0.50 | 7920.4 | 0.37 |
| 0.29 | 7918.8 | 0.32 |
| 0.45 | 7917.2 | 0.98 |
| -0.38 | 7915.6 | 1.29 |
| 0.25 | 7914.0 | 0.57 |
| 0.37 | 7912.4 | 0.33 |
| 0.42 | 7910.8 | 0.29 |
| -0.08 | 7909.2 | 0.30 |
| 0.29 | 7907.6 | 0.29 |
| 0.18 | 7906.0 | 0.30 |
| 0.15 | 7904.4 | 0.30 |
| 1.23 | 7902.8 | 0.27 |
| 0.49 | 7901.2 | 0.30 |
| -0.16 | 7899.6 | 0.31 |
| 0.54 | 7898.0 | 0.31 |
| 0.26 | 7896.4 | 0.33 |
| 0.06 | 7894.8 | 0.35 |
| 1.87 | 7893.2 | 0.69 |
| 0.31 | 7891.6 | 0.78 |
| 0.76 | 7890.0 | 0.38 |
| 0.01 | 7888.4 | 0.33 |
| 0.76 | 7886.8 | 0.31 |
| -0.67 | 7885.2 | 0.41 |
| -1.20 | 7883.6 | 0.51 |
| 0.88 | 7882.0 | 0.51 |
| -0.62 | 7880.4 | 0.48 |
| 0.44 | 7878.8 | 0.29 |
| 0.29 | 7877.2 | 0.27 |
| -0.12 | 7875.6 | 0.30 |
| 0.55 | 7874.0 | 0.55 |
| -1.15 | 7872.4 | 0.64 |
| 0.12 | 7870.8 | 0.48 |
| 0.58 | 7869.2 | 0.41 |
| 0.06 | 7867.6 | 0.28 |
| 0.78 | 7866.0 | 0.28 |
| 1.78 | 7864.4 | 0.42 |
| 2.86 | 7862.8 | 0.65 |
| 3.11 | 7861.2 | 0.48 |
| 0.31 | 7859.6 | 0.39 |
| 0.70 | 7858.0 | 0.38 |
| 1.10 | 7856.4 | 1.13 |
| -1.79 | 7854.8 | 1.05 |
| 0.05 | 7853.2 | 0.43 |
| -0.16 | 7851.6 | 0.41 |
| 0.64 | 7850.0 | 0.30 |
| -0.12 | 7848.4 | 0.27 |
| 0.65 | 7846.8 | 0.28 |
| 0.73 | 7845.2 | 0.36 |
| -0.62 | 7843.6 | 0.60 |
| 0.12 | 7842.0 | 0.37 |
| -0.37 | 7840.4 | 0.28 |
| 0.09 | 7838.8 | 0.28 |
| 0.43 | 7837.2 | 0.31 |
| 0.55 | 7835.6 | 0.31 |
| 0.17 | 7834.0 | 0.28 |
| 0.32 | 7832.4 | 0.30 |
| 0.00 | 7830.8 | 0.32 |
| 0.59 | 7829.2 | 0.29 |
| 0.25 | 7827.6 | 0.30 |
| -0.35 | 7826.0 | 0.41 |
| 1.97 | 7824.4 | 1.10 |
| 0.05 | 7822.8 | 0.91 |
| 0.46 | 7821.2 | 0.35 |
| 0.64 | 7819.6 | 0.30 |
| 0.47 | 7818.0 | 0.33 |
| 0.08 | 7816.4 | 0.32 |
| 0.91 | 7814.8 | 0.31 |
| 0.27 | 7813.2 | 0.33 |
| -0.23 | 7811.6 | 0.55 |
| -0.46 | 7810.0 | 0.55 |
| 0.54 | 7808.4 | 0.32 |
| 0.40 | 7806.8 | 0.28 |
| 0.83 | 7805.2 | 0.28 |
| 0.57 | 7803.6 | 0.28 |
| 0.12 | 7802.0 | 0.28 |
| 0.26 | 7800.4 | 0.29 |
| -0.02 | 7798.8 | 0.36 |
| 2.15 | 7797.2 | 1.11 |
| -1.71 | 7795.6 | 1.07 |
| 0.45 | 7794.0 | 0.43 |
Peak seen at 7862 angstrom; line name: H-gamma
